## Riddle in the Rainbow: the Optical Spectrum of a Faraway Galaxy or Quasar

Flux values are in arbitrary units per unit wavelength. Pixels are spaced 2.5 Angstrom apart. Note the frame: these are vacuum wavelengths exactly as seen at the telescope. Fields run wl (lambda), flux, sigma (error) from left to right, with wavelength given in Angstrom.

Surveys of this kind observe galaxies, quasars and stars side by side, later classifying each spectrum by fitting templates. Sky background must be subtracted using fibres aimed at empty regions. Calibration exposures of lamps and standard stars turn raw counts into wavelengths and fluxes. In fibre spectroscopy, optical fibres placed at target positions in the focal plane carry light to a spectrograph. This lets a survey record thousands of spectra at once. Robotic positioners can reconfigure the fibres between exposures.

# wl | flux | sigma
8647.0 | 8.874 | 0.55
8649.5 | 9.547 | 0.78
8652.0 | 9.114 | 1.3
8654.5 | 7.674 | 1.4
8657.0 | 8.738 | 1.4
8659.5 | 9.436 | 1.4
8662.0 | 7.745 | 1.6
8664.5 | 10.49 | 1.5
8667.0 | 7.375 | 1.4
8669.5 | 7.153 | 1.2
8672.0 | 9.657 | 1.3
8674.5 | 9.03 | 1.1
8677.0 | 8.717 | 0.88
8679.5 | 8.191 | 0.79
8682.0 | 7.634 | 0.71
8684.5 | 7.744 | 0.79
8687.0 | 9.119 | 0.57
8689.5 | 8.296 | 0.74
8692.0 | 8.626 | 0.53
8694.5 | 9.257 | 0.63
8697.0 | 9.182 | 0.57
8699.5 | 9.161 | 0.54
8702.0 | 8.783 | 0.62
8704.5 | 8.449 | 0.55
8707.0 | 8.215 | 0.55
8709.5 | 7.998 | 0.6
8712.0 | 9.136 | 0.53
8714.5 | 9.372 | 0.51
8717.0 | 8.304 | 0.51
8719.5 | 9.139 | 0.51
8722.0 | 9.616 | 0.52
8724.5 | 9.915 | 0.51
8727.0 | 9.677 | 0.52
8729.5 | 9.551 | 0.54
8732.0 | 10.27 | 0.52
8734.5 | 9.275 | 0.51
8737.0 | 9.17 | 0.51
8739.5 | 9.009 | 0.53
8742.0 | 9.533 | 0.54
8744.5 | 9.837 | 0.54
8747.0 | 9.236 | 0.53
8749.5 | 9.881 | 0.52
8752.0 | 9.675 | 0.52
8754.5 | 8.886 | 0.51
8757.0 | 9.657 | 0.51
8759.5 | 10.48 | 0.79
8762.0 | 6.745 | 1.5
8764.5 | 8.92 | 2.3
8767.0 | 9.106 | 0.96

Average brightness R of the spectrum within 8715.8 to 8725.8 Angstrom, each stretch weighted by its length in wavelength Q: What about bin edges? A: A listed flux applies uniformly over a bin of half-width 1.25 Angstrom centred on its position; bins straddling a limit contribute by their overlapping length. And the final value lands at 9.25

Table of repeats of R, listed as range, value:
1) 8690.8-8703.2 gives 9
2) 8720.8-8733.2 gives 9.8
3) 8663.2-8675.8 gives 8.74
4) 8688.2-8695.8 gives 8.73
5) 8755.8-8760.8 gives 10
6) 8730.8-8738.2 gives 9.57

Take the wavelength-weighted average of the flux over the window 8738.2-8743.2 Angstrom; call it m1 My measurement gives 9.27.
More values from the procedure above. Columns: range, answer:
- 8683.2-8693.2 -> 8.44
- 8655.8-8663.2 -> 8.65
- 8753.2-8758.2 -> 9.27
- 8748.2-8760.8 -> 9.7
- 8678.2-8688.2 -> 8.17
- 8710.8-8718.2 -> 8.94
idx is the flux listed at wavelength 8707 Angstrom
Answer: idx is 8.215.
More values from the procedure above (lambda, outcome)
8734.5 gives 9.275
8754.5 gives 8.886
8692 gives 8.626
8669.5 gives 7.153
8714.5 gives 9.372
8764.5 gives 8.92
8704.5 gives 8.449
